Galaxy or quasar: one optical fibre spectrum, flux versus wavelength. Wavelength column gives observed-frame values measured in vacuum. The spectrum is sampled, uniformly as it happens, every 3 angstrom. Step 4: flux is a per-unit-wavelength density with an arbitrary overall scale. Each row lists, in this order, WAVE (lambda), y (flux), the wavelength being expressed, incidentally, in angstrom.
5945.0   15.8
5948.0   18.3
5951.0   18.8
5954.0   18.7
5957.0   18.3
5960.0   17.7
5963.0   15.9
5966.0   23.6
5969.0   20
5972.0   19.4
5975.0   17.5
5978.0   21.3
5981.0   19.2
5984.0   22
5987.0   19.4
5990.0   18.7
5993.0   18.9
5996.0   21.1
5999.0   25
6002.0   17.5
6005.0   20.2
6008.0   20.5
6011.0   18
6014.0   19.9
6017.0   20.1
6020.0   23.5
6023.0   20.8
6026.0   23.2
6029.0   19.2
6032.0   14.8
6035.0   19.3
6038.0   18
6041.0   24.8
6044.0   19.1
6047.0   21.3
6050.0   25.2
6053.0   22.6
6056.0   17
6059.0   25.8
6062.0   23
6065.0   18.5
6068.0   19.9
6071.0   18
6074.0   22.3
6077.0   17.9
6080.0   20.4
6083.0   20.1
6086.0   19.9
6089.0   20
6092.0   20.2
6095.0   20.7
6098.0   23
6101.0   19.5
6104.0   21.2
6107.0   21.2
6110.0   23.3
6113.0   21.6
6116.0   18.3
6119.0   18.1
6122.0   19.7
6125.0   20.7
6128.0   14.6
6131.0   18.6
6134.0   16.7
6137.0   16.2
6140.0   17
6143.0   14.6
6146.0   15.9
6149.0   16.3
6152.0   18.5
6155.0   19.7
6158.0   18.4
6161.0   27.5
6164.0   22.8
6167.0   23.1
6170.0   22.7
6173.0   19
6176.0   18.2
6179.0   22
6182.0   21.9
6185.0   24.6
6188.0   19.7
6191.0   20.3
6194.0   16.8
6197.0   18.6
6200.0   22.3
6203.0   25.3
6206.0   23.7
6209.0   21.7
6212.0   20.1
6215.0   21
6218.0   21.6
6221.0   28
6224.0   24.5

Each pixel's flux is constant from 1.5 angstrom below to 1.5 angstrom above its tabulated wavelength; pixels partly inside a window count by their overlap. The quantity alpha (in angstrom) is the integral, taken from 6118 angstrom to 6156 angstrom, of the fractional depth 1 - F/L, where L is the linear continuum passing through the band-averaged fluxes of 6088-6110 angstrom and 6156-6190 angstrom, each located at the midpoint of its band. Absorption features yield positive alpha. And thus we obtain 7.1 angstrom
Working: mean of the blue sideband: 21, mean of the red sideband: 21.8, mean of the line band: 17.4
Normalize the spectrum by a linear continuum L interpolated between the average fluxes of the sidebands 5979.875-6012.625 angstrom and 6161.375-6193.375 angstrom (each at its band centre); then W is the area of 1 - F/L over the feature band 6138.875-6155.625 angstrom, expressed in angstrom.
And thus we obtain 3.48 angstrom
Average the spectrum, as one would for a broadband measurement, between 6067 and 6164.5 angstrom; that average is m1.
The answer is 19.4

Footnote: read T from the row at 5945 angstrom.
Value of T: 15.8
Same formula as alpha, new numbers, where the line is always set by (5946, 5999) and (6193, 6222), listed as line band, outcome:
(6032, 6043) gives 0.17 angstrom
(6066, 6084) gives 0.71 angstrom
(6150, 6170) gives -0.19 angstrom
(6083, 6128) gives 1.12 angstrom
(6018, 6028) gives -1.11 angstrom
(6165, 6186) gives -0.04 angstrom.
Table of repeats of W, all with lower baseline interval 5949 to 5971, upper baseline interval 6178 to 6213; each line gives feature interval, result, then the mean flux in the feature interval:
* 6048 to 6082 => -1.5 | 21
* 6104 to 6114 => -0.7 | 21.9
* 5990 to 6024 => -1.6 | 20.4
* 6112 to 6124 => 0.7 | 19.4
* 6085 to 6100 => -0.3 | 20.7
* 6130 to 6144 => 2.8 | 16.6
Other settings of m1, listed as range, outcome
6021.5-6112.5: 20.7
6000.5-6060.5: 20.5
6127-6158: 16.9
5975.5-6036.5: 20.1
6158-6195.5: 21.4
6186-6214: 21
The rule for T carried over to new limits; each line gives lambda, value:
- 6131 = 18.6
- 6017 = 20.1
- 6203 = 25.3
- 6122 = 19.7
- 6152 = 18.5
